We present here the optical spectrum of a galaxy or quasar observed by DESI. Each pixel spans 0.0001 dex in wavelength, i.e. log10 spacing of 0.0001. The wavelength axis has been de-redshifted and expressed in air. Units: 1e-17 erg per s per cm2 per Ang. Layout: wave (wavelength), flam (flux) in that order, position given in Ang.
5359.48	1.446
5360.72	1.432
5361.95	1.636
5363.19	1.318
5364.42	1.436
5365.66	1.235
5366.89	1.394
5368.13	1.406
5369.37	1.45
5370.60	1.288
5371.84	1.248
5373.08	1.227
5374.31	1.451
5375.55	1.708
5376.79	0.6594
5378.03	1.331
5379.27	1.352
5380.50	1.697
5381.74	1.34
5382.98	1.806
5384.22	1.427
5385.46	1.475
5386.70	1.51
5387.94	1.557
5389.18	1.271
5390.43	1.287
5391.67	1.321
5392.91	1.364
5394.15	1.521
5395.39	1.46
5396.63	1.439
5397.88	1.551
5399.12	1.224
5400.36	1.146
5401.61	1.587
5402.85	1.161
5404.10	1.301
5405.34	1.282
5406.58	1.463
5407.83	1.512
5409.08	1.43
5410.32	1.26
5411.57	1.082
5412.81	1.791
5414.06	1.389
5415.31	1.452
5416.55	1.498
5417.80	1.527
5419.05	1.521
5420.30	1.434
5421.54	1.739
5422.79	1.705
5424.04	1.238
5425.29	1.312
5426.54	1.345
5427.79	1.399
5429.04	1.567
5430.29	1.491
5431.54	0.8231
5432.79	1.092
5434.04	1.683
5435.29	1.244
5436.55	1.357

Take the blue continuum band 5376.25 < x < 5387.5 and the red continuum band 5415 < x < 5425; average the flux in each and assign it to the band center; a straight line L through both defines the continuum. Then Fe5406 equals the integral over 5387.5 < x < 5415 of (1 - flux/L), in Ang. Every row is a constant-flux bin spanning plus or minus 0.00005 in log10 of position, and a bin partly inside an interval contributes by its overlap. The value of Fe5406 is 1.5 Ang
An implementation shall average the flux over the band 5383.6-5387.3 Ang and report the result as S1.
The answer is 1.47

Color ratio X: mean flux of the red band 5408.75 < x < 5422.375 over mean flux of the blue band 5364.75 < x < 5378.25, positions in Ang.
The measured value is 1.1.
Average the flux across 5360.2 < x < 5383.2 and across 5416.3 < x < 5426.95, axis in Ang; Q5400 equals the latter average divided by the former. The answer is 1.1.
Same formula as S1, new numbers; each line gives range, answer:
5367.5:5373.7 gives 1.32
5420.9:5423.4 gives 1.72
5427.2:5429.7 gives 1.48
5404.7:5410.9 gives 1.39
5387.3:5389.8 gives 1.42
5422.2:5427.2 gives 1.4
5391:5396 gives 1.42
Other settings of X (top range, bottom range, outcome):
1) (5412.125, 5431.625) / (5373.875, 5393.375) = 1.04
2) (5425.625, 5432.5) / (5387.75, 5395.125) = 0.95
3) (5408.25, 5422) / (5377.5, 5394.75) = 1.01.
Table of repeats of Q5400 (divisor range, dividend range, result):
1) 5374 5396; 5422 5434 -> 0.95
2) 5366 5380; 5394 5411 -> 1.04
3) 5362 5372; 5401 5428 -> 1.05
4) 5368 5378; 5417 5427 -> 1.14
